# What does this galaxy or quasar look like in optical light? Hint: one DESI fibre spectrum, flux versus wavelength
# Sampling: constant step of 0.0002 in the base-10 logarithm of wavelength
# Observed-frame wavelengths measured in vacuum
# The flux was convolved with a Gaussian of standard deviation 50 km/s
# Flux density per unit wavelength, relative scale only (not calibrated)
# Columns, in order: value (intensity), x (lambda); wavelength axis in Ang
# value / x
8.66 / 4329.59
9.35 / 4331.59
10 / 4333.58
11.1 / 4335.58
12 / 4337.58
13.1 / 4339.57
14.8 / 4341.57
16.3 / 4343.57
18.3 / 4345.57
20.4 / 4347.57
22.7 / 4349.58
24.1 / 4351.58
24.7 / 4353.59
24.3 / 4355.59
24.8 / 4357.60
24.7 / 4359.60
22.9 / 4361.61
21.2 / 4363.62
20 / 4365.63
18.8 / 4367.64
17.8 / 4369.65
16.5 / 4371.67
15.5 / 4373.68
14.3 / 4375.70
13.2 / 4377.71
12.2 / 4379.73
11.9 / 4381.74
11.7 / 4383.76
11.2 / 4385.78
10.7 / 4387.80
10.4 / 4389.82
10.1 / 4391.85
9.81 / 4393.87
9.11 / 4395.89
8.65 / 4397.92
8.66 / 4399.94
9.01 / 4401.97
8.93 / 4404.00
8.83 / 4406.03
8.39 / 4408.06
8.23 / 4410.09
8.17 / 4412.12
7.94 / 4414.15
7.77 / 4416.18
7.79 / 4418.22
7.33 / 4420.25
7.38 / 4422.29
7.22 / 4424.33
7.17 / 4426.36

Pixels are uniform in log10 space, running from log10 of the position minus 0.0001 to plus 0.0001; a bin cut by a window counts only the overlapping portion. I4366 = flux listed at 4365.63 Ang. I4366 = 20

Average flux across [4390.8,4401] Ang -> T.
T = 9.26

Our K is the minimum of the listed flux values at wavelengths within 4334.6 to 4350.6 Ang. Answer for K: 11.1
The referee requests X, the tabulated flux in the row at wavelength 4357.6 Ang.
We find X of 24.8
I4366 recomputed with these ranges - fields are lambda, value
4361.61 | 22.9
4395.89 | 9.11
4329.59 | 8.66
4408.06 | 8.39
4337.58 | 12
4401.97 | 9.01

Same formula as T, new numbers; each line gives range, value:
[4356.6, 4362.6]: 24.2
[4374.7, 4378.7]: 13.8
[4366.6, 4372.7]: 17.7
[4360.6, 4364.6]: 22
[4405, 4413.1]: 8.41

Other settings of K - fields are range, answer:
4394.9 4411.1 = 8.23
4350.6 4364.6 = 21.2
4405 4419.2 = 7.77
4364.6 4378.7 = 13.2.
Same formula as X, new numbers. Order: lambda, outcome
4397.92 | 8.65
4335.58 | 11.1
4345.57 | 18.3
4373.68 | 15.5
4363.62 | 21.2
